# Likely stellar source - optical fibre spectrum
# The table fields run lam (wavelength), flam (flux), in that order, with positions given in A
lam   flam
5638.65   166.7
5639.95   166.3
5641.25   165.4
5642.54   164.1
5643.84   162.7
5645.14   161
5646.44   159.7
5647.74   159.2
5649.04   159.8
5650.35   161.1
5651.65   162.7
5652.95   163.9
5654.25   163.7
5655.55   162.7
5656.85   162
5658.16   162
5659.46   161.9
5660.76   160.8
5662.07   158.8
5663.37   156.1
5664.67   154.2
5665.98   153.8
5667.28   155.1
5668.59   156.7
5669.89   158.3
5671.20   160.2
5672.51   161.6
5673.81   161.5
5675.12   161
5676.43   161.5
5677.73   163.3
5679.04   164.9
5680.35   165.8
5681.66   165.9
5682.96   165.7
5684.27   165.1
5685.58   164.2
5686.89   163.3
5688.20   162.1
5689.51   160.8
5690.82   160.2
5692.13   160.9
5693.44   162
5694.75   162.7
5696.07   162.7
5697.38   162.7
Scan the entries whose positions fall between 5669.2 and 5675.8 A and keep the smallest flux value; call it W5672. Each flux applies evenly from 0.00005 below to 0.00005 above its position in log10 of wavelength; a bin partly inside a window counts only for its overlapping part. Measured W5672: 158.3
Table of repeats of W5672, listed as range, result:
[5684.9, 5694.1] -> 160.2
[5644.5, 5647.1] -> 159.7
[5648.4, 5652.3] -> 159.8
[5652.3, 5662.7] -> 158.8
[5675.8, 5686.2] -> 161.5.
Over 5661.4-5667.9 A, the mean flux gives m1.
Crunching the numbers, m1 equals 156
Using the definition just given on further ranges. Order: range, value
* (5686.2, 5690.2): 162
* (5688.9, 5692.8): 161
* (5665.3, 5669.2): 155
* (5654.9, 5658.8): 162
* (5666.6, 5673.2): 158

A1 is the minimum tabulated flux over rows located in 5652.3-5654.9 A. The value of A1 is 163.7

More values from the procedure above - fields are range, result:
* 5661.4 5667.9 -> 153.8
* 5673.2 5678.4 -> 161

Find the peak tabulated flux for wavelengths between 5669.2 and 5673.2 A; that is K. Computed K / 161.6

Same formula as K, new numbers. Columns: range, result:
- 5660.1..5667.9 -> 160.8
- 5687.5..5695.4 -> 162.7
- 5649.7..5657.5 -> 163.9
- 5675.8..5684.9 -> 165.9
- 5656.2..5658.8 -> 162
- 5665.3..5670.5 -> 158.3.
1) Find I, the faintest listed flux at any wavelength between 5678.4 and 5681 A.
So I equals 164.9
